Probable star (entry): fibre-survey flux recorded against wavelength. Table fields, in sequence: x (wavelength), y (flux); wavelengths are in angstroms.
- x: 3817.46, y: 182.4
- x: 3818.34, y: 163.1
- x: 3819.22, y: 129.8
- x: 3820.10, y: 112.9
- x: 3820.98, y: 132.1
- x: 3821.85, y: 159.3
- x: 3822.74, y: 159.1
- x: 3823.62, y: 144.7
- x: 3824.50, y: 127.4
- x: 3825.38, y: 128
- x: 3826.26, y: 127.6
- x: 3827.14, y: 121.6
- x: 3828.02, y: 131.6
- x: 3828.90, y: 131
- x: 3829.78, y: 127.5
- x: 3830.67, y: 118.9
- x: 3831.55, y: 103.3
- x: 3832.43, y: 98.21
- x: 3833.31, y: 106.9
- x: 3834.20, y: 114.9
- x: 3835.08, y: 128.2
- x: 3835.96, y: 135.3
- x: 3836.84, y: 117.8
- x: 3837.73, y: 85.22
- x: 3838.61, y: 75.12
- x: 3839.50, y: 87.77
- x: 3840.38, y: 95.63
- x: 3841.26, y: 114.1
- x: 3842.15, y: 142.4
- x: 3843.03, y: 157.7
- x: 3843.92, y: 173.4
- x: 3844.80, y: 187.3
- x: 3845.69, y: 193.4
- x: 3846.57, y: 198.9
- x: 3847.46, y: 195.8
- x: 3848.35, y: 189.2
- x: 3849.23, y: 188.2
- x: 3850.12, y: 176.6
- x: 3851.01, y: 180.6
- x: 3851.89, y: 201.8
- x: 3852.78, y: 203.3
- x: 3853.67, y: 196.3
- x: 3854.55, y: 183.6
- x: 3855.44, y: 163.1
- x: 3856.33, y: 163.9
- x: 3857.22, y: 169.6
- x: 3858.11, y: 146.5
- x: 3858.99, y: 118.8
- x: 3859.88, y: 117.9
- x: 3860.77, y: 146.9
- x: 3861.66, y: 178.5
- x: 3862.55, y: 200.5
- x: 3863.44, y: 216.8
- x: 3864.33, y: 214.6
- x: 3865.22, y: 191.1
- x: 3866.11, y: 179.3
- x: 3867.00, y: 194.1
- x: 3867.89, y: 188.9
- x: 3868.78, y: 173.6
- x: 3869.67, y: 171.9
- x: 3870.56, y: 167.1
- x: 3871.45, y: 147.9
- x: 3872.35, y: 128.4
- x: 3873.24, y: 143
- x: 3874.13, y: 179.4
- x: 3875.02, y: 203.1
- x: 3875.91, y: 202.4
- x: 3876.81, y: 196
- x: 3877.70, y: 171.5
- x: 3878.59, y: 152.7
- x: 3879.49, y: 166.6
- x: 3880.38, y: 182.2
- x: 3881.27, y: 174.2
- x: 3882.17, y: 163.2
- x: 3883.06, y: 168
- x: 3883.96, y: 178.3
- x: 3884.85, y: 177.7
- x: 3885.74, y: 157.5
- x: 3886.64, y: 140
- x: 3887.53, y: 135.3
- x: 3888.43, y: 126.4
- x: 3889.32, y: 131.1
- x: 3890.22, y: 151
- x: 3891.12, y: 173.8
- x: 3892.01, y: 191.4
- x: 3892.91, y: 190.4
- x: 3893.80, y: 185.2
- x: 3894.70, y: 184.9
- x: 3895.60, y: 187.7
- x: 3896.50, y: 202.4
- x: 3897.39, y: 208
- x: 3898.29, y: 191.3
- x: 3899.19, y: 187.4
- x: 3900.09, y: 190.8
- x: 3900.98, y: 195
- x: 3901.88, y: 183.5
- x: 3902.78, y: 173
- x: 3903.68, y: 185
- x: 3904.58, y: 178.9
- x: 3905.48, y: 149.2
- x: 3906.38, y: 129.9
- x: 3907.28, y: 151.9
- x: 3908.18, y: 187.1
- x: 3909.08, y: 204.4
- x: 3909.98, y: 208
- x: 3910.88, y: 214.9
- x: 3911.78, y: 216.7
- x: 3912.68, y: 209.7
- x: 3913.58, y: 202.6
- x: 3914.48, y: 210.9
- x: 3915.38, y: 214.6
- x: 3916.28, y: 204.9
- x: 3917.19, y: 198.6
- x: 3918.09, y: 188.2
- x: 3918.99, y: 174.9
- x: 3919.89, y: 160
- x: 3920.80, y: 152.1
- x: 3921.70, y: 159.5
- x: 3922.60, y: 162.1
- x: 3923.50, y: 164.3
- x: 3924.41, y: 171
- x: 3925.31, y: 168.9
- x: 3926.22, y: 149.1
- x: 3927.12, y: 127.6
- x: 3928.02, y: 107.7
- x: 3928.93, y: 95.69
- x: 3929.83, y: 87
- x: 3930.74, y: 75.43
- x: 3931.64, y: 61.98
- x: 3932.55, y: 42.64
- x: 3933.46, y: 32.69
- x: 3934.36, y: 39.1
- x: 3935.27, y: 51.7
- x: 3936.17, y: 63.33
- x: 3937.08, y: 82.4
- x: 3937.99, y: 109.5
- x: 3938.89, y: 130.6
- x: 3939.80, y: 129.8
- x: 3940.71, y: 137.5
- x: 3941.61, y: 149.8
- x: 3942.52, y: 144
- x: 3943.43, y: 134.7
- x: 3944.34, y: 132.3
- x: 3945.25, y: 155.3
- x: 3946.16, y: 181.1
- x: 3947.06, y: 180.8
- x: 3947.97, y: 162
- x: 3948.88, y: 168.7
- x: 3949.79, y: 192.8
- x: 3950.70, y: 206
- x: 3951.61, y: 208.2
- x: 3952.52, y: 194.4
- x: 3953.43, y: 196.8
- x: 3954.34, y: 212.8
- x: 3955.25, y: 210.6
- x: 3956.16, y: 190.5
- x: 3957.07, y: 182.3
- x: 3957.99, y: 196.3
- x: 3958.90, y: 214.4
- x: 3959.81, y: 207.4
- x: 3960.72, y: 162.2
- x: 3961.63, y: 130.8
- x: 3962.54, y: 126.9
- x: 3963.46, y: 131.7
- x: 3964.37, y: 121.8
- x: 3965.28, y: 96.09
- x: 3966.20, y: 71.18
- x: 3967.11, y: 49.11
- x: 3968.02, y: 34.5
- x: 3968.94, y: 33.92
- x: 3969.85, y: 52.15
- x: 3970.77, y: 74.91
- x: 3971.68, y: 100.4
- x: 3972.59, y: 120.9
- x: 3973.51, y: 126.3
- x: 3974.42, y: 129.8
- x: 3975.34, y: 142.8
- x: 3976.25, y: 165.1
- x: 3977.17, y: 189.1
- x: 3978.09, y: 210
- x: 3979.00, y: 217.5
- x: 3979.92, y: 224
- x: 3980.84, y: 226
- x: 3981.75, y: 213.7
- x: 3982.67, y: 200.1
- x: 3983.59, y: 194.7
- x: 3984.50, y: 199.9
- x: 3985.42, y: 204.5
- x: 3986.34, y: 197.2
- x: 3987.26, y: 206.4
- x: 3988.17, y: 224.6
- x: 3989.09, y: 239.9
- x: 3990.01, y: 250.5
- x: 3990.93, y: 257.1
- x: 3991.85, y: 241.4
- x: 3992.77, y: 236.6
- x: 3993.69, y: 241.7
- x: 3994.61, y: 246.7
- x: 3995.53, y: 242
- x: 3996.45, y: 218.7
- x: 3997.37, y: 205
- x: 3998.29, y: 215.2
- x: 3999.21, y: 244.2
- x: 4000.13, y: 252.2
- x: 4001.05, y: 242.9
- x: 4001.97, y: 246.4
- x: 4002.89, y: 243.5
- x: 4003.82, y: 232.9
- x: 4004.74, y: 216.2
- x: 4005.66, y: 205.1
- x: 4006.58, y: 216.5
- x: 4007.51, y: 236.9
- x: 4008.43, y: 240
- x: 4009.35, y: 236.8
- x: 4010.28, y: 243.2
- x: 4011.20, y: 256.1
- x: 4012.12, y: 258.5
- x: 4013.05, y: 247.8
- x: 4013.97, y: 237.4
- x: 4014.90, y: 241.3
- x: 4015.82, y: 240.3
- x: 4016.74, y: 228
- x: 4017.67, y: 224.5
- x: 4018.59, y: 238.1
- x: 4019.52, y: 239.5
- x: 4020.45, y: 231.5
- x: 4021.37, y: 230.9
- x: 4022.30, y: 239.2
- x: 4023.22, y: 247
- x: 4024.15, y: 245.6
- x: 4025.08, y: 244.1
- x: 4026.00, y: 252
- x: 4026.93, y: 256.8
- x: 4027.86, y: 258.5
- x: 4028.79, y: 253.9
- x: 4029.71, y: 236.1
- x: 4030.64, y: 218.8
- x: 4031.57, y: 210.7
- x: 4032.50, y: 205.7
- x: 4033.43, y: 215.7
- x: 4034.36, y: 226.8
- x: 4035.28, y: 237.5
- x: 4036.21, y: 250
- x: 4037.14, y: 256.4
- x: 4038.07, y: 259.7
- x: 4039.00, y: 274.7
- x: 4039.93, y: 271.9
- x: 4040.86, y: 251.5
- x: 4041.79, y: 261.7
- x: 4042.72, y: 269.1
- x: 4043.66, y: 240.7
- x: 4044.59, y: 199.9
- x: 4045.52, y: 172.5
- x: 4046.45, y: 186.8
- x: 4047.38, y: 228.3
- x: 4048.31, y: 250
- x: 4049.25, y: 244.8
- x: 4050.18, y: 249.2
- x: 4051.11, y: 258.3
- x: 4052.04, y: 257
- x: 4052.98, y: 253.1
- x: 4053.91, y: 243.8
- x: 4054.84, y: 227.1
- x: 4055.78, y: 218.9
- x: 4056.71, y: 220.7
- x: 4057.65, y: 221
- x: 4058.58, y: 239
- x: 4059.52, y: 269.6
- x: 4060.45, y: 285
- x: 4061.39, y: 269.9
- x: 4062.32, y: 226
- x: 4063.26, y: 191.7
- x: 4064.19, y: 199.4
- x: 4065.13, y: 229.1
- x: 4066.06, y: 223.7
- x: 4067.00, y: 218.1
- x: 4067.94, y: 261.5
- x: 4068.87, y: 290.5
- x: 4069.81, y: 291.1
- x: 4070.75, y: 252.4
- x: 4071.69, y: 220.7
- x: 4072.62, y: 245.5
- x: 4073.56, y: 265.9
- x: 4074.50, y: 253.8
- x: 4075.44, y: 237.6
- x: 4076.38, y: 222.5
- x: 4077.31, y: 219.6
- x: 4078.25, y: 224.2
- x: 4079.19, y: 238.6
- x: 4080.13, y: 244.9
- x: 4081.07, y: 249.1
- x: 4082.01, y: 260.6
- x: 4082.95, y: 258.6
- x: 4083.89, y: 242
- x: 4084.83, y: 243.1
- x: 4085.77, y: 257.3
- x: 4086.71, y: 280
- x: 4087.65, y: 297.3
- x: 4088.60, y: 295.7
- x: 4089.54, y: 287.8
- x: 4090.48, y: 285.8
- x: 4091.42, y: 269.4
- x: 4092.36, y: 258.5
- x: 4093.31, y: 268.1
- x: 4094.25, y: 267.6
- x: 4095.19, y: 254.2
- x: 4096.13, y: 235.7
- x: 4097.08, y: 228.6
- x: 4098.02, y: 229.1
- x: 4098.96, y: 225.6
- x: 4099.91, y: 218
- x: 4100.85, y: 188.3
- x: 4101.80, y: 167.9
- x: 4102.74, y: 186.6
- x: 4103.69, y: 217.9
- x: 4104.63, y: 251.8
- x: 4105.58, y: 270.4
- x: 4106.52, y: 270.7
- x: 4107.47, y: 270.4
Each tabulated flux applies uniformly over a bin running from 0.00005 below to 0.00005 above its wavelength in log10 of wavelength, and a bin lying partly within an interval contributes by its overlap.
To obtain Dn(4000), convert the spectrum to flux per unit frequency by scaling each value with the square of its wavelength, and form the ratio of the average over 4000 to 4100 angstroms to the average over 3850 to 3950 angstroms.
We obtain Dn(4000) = 1.62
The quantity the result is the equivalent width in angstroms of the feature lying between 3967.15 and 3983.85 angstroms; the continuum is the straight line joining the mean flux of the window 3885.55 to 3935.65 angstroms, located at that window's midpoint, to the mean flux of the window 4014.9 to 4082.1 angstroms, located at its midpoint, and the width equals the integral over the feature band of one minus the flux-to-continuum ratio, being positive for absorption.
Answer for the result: 4.5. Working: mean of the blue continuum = 159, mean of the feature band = 145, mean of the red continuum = 240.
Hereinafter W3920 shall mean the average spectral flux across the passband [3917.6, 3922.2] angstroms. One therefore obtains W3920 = 167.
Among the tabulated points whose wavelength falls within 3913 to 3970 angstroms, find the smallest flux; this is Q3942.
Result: 32.69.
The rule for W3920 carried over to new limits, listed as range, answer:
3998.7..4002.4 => 246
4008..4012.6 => 247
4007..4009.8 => 237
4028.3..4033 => 225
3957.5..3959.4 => 204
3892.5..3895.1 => 187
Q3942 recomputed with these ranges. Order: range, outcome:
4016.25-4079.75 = 172.5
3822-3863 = 75.12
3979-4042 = 194.7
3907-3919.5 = 151.9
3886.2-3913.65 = 126.4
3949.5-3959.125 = 182.3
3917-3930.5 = 87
